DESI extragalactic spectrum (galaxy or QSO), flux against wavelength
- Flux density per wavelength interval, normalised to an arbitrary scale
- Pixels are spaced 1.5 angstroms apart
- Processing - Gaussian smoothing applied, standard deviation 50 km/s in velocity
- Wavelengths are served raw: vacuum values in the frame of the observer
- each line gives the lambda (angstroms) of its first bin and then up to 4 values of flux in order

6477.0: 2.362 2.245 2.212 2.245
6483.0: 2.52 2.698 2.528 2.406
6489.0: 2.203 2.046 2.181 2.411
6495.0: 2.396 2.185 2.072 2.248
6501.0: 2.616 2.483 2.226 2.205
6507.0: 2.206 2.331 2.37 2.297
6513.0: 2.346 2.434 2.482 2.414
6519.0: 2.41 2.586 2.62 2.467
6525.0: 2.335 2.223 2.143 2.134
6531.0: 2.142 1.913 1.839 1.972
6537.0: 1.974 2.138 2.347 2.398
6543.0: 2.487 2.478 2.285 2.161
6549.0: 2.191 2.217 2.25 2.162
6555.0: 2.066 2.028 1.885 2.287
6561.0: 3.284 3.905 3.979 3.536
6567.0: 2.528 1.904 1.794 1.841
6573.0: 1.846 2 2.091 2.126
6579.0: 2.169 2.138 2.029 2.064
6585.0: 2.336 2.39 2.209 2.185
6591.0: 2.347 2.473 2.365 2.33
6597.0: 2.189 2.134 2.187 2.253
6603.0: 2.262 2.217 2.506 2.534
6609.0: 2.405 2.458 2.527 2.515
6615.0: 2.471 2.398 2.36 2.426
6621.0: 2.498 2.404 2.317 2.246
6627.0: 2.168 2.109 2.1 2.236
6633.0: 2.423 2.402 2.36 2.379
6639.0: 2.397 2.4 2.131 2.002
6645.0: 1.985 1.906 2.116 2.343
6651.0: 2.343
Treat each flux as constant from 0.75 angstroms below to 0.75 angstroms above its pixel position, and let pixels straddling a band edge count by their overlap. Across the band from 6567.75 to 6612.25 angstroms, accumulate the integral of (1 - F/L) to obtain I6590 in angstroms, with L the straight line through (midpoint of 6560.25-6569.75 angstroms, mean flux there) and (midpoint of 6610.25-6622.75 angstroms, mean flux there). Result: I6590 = 9.1 angstroms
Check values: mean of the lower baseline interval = 3.12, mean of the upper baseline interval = 2.45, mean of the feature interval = 2.21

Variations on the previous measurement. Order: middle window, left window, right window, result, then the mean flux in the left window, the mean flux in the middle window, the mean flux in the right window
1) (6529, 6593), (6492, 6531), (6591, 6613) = 1.4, 2.34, 2.29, 2.35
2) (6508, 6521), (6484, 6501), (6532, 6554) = -0.8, 2.31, 2.41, 2.19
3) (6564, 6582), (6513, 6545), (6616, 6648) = 0.2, 2.28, 2.25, 2.26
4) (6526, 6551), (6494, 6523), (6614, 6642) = 1.9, 2.37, 2.18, 2.33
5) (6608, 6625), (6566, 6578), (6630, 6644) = -1.7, 2.05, 2.43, 2.3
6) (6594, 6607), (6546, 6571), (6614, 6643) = 0.7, 2.5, 2.27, 2.33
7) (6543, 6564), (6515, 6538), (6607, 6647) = -1.8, 2.24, 2.46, 2.32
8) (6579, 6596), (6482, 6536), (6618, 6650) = 0.2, 2.31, 2.26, 2.26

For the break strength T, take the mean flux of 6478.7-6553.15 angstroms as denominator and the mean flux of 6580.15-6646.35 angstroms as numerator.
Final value 1.00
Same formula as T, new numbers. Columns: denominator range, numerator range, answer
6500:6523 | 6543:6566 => 1.07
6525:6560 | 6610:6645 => 1.08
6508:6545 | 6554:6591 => 1.03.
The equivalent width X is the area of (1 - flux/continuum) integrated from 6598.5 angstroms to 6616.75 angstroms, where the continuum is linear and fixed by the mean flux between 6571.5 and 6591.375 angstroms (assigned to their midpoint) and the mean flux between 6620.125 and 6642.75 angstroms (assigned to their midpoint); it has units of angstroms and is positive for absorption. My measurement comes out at -1.3 angstroms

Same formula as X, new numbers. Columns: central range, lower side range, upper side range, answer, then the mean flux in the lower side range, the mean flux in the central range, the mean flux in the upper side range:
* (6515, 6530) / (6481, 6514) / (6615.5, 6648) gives -0.4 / 2.33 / 2.39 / 2.27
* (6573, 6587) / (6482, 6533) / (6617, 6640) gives 1.2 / 2.33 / 2.13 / 2.32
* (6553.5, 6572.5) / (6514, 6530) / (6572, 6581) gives -3.8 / 2.39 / 2.56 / 2.05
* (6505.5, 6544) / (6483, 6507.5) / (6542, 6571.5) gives 1.9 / 2.33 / 2.28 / 2.48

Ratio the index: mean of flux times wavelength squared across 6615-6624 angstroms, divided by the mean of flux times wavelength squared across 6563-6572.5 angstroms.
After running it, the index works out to 0.94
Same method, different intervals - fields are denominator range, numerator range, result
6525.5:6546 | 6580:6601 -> 1.05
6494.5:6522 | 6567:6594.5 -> 0.93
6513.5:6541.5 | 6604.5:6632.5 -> 1.08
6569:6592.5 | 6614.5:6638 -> 1.12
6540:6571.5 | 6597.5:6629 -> 0.97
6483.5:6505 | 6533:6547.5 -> 0.96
